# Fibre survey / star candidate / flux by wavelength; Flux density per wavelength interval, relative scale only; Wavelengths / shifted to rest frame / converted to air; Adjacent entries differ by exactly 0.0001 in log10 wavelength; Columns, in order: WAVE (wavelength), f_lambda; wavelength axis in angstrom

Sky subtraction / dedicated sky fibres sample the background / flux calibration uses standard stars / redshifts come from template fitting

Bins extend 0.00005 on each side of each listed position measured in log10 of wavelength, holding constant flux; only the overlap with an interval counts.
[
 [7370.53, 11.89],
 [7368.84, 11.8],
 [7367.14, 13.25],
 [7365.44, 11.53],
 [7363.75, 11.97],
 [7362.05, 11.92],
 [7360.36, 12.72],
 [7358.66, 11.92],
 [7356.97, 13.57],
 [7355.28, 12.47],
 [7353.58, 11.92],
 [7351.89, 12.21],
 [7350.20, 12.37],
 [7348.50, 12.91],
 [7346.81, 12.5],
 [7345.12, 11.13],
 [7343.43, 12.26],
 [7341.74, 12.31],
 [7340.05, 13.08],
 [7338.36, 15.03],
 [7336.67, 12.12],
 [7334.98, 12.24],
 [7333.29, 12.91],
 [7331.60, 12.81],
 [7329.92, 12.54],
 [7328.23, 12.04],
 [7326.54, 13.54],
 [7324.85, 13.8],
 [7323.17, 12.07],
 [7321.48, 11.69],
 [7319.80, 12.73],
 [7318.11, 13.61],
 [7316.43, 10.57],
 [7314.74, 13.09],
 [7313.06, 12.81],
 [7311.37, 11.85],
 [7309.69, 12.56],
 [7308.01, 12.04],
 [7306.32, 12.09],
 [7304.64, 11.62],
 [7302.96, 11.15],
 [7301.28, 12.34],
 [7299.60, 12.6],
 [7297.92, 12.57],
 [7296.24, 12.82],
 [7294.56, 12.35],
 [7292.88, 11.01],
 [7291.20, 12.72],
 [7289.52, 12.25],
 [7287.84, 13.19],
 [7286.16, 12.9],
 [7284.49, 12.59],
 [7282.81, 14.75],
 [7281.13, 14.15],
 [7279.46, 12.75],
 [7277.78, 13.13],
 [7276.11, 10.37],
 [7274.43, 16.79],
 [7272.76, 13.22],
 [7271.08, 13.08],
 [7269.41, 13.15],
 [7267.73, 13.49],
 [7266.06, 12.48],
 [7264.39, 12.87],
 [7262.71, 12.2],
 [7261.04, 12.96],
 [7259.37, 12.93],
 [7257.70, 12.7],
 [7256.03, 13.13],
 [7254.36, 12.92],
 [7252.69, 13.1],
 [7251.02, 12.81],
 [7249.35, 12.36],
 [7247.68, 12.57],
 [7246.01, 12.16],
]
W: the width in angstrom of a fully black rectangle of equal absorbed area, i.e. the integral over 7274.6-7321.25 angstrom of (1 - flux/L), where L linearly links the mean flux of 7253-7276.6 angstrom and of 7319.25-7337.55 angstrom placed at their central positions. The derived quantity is 1.10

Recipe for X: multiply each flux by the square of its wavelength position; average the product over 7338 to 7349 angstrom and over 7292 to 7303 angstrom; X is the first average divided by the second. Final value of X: 1.05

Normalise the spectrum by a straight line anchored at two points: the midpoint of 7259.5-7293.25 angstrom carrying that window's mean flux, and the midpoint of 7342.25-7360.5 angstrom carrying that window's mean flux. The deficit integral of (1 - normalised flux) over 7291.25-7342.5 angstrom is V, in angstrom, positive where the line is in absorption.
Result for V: 0.7 angstrom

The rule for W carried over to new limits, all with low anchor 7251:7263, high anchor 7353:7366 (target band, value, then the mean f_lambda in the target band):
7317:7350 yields -0.7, 12.7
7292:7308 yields 0.7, 12.1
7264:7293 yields -0.8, 13.1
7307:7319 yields 0.2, 12.4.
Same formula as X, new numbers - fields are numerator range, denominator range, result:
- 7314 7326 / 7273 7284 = 0.93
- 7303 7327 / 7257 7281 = 0.96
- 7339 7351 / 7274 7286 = 0.95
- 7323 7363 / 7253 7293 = 0.99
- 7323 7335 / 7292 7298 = 1.07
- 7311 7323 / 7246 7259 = 0.98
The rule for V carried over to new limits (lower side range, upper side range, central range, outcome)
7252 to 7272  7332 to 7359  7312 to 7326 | 0.14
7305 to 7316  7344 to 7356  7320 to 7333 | -0.42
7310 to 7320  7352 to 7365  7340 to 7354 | 0.10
